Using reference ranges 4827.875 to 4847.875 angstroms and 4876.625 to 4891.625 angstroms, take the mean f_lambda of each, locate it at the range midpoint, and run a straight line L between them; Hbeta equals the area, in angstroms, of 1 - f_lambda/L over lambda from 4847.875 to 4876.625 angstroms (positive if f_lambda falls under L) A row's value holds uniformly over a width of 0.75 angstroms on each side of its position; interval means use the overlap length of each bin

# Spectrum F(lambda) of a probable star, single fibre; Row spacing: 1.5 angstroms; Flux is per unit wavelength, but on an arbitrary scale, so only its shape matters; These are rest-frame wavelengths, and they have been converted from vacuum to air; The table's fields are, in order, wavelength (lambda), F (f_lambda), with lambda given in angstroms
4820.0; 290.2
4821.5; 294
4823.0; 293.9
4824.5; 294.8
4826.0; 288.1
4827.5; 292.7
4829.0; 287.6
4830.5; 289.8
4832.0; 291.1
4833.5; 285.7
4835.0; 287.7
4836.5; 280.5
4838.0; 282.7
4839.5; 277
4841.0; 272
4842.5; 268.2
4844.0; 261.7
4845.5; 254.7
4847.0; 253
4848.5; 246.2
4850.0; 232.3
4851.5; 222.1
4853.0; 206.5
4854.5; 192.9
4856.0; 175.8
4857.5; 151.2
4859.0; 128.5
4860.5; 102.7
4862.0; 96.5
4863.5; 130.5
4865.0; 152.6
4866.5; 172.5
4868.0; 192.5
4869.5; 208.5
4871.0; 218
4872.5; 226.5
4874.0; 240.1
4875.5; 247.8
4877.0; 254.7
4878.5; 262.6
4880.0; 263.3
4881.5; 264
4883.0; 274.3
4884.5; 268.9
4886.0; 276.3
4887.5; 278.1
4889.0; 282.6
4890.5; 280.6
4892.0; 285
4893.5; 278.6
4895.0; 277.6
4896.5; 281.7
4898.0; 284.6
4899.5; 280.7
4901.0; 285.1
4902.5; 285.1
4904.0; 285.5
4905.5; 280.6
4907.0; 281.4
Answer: 9.1 angstroms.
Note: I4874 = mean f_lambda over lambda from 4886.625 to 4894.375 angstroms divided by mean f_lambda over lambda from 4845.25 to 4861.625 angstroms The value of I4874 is 1.46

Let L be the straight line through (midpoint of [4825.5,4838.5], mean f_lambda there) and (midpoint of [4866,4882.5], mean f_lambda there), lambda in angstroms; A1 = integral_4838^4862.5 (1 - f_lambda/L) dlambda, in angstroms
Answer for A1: 5.0 angstroms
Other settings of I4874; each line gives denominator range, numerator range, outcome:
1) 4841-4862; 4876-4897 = 1.33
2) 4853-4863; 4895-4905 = 1.94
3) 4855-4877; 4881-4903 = 1.57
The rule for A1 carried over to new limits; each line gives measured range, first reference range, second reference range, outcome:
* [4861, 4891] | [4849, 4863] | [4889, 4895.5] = 0.70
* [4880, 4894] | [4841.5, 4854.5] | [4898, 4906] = -0.21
